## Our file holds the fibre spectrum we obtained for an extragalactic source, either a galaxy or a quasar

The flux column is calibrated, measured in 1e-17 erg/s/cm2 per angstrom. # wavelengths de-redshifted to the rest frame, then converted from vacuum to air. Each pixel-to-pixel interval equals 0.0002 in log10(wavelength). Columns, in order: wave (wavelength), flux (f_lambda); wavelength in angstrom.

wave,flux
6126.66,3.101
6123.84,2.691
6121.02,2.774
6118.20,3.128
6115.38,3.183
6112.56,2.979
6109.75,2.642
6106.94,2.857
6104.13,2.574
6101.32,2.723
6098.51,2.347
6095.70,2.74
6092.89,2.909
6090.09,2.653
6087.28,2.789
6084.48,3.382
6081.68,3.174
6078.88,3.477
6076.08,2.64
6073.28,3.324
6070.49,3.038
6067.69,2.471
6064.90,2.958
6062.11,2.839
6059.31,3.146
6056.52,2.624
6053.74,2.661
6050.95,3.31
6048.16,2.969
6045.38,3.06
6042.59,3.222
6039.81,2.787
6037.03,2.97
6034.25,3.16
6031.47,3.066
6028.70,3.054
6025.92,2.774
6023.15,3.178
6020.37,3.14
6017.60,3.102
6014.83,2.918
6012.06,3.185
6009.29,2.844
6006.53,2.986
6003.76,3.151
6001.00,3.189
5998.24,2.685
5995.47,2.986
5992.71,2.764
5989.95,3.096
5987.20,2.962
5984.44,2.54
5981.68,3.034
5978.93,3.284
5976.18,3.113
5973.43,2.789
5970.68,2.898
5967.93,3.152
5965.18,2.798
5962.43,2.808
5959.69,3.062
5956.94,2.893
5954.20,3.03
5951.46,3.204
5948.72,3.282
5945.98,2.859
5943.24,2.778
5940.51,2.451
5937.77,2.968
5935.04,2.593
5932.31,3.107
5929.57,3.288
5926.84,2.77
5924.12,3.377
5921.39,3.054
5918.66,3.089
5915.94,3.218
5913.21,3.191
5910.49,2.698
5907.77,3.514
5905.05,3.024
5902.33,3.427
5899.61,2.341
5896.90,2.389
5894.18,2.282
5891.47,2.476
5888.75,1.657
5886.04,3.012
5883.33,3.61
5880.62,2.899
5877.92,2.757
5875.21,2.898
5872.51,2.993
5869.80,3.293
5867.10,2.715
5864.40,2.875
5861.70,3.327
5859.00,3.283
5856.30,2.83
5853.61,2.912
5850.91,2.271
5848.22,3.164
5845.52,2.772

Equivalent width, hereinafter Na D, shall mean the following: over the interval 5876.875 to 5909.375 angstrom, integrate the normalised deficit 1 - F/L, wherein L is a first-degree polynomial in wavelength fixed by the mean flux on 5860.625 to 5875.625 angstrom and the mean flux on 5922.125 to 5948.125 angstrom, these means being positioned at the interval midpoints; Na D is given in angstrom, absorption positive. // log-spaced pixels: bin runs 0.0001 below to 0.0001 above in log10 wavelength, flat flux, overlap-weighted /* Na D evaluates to 2.19 angstrom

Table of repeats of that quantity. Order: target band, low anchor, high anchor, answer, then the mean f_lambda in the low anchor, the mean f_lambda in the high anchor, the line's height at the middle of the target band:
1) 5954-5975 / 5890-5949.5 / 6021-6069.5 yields 0.0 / 2.91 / 2.96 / 2.93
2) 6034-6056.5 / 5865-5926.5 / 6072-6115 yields -0.7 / 2.9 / 2.89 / 2.89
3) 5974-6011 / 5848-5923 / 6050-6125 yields -1.0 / 2.9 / 2.89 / 2.89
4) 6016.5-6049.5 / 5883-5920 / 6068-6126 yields -1.9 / 2.83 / 2.9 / 2.87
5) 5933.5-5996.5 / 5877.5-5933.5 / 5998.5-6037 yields 1.2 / 2.92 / 3.04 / 2.98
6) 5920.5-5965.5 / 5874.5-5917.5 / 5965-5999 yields -1.1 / 2.84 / 2.94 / 2.89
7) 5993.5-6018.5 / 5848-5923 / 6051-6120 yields -0.9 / 2.9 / 2.89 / 2.89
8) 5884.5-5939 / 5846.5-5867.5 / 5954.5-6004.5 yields 1.2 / 2.93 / 2.95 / 2.94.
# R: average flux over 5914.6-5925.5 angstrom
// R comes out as 3.19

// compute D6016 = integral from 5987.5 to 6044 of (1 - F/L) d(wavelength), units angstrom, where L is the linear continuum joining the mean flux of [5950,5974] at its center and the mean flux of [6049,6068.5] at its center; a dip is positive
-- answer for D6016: -1.9 angstrom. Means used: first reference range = 2.97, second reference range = 2.87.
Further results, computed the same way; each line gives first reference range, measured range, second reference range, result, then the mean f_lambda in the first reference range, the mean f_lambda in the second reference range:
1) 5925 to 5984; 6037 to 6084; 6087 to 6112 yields -3.76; 2.96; 2.7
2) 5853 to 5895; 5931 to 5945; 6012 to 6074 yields 0.65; 2.87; 2.99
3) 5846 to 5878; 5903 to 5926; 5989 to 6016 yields -1.46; 2.95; 2.98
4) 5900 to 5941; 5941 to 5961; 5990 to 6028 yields 0.26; 3.05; 3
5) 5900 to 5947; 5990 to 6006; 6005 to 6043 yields 0.27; 3.01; 3.02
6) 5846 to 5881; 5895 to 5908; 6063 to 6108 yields 0.29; 2.94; 2.88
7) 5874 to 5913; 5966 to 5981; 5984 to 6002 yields -0.82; 2.8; 2.9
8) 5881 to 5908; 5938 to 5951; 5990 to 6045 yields -0.11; 2.75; 3.01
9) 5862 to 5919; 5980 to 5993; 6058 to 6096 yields 0.13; 2.88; 2.97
